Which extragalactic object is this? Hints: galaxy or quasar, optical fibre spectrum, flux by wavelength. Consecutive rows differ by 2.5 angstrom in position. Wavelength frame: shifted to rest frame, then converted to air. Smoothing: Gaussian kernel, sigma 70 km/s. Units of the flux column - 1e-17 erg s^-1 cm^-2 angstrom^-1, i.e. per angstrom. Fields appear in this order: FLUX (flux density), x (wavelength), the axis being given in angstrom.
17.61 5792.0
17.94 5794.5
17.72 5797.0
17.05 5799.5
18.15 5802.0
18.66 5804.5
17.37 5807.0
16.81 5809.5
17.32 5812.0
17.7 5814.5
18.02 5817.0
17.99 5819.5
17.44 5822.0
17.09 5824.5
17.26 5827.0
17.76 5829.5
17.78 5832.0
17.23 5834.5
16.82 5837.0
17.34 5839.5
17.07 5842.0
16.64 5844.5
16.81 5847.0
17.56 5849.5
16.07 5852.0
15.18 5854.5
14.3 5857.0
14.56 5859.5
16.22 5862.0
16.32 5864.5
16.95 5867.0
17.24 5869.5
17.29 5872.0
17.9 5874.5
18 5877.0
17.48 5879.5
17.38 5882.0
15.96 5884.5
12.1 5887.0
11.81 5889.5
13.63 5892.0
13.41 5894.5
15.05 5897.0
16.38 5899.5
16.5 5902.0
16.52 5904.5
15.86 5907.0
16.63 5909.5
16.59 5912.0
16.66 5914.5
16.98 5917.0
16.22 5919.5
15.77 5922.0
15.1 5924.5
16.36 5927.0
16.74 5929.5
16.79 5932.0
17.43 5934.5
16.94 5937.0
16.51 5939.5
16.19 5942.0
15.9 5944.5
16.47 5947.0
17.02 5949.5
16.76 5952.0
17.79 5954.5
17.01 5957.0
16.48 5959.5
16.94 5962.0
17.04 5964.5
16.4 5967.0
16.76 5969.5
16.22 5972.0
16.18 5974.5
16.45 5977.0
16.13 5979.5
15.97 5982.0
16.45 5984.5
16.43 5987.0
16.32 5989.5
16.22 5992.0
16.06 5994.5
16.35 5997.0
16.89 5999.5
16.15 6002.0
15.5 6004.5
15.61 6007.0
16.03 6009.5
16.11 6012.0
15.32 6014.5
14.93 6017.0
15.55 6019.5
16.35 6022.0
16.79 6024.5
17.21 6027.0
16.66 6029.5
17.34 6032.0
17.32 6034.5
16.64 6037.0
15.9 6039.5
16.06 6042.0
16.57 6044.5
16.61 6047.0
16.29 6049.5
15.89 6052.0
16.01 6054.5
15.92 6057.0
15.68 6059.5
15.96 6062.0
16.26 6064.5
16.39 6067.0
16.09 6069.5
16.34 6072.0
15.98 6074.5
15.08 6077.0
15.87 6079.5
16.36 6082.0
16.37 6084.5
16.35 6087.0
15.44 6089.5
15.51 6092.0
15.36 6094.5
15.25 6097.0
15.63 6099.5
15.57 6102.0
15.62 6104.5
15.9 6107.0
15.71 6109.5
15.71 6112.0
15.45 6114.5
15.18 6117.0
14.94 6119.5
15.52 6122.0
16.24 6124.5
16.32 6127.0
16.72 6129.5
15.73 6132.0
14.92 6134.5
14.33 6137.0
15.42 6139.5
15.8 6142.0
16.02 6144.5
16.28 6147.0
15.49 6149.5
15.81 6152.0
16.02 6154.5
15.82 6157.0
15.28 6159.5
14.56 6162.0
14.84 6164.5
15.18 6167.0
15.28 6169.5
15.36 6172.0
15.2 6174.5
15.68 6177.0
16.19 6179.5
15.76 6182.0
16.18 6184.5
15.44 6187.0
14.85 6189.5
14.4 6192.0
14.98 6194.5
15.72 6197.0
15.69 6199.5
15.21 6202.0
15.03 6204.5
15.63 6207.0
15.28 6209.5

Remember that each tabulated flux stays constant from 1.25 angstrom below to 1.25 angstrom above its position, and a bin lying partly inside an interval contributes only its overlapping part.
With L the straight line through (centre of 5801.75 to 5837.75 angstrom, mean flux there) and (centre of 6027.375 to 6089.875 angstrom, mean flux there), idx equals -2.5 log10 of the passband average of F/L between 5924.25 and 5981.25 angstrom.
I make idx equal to 0.01 mag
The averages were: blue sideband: 17.6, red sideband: 16.2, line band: 16.6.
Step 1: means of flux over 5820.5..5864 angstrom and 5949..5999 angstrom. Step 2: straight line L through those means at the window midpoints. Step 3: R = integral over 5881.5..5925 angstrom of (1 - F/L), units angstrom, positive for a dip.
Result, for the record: 3.0 angstrom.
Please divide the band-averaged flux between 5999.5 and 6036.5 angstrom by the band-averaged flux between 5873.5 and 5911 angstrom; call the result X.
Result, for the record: 1.04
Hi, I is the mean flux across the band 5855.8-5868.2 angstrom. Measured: 15.7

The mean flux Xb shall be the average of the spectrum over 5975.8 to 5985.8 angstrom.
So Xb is 16.2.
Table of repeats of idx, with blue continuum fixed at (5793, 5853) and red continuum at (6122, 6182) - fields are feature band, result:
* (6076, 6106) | 0.01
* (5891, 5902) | 0.15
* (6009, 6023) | 0.04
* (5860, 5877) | 0.01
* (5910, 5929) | 0.04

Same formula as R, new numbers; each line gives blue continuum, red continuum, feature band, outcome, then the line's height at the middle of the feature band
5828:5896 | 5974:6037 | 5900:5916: -0.3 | 16.2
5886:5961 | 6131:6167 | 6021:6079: -2.3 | 15.7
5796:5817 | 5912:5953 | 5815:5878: 1.3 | 17.3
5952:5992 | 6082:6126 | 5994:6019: 0.7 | 16.3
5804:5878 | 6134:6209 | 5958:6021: 0.4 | 16.3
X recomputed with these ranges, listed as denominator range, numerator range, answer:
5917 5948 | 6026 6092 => 0.99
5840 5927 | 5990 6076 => 1.01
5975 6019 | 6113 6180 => 0.97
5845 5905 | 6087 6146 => 0.98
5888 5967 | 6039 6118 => 0.98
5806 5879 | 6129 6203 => 0.91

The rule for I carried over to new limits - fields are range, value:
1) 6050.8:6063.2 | 15.9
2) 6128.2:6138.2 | 15.4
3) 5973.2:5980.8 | 16.3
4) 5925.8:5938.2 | 16.9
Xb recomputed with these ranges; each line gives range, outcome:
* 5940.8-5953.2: 16.5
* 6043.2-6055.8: 16.3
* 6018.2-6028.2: 16.5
